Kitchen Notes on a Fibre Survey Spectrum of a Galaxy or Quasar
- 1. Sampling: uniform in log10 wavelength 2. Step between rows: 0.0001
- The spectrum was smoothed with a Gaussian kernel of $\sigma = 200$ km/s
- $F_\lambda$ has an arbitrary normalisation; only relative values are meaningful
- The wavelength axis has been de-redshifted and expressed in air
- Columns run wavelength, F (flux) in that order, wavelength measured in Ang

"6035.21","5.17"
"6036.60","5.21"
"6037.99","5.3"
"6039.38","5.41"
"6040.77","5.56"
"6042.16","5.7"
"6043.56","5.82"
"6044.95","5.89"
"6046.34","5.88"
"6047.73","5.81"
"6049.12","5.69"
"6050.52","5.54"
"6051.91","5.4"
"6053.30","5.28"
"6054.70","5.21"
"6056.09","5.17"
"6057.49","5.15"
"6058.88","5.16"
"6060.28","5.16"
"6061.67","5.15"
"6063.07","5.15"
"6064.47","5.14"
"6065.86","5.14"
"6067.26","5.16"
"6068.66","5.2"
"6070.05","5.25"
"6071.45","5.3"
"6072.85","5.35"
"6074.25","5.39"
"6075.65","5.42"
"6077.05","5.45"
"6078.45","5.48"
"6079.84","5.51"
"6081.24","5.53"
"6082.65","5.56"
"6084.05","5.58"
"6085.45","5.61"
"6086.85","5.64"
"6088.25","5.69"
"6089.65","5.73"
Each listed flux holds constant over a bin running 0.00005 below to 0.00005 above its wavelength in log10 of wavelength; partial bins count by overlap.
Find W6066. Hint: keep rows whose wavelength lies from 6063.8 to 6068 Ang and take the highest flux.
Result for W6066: 5.16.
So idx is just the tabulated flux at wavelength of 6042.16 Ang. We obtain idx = 5.7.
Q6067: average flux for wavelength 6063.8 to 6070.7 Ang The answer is 5.18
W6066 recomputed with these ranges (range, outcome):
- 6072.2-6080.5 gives 5.51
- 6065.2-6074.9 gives 5.39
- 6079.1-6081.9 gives 5.53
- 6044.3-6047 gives 5.89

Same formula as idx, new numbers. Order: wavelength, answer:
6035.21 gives 5.17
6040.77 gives 5.56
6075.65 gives 5.42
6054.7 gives 5.21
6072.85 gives 5.35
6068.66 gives 5.2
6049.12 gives 5.69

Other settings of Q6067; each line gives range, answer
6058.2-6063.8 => 5.15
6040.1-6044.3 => 5.69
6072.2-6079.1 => 5.41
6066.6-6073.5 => 5.25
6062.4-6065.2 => 5.15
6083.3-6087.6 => 5.62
